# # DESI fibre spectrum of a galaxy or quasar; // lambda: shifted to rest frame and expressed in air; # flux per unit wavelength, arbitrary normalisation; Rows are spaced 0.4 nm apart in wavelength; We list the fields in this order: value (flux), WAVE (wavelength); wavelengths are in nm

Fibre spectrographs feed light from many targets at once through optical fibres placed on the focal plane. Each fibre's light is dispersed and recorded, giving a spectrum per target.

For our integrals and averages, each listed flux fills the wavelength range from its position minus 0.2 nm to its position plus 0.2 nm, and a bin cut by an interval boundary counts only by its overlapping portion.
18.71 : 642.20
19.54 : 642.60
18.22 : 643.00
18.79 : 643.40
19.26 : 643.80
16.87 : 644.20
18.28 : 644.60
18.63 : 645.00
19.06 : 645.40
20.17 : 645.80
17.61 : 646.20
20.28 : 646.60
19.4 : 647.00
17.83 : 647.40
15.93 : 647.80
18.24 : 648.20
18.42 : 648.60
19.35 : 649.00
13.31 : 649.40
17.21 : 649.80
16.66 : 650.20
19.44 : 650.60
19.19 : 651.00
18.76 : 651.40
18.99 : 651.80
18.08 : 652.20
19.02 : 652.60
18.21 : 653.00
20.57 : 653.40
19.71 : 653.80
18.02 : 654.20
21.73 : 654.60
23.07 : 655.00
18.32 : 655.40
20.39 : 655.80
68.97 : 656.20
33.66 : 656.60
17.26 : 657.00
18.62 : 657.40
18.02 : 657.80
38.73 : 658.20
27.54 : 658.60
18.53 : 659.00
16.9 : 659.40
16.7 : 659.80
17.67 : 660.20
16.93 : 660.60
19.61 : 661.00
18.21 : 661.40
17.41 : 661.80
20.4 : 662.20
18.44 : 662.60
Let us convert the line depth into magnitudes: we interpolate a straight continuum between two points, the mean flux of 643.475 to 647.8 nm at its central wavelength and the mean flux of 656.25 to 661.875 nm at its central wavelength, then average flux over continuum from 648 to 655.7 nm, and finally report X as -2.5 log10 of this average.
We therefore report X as 0.09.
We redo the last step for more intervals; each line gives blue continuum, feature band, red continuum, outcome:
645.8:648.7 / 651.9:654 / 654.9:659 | 0.25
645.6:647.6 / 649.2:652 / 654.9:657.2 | 0.33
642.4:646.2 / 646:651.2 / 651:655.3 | 0.07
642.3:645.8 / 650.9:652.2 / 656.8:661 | 0.05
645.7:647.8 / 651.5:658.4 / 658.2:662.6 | -0.23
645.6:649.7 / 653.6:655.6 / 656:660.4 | 0.17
